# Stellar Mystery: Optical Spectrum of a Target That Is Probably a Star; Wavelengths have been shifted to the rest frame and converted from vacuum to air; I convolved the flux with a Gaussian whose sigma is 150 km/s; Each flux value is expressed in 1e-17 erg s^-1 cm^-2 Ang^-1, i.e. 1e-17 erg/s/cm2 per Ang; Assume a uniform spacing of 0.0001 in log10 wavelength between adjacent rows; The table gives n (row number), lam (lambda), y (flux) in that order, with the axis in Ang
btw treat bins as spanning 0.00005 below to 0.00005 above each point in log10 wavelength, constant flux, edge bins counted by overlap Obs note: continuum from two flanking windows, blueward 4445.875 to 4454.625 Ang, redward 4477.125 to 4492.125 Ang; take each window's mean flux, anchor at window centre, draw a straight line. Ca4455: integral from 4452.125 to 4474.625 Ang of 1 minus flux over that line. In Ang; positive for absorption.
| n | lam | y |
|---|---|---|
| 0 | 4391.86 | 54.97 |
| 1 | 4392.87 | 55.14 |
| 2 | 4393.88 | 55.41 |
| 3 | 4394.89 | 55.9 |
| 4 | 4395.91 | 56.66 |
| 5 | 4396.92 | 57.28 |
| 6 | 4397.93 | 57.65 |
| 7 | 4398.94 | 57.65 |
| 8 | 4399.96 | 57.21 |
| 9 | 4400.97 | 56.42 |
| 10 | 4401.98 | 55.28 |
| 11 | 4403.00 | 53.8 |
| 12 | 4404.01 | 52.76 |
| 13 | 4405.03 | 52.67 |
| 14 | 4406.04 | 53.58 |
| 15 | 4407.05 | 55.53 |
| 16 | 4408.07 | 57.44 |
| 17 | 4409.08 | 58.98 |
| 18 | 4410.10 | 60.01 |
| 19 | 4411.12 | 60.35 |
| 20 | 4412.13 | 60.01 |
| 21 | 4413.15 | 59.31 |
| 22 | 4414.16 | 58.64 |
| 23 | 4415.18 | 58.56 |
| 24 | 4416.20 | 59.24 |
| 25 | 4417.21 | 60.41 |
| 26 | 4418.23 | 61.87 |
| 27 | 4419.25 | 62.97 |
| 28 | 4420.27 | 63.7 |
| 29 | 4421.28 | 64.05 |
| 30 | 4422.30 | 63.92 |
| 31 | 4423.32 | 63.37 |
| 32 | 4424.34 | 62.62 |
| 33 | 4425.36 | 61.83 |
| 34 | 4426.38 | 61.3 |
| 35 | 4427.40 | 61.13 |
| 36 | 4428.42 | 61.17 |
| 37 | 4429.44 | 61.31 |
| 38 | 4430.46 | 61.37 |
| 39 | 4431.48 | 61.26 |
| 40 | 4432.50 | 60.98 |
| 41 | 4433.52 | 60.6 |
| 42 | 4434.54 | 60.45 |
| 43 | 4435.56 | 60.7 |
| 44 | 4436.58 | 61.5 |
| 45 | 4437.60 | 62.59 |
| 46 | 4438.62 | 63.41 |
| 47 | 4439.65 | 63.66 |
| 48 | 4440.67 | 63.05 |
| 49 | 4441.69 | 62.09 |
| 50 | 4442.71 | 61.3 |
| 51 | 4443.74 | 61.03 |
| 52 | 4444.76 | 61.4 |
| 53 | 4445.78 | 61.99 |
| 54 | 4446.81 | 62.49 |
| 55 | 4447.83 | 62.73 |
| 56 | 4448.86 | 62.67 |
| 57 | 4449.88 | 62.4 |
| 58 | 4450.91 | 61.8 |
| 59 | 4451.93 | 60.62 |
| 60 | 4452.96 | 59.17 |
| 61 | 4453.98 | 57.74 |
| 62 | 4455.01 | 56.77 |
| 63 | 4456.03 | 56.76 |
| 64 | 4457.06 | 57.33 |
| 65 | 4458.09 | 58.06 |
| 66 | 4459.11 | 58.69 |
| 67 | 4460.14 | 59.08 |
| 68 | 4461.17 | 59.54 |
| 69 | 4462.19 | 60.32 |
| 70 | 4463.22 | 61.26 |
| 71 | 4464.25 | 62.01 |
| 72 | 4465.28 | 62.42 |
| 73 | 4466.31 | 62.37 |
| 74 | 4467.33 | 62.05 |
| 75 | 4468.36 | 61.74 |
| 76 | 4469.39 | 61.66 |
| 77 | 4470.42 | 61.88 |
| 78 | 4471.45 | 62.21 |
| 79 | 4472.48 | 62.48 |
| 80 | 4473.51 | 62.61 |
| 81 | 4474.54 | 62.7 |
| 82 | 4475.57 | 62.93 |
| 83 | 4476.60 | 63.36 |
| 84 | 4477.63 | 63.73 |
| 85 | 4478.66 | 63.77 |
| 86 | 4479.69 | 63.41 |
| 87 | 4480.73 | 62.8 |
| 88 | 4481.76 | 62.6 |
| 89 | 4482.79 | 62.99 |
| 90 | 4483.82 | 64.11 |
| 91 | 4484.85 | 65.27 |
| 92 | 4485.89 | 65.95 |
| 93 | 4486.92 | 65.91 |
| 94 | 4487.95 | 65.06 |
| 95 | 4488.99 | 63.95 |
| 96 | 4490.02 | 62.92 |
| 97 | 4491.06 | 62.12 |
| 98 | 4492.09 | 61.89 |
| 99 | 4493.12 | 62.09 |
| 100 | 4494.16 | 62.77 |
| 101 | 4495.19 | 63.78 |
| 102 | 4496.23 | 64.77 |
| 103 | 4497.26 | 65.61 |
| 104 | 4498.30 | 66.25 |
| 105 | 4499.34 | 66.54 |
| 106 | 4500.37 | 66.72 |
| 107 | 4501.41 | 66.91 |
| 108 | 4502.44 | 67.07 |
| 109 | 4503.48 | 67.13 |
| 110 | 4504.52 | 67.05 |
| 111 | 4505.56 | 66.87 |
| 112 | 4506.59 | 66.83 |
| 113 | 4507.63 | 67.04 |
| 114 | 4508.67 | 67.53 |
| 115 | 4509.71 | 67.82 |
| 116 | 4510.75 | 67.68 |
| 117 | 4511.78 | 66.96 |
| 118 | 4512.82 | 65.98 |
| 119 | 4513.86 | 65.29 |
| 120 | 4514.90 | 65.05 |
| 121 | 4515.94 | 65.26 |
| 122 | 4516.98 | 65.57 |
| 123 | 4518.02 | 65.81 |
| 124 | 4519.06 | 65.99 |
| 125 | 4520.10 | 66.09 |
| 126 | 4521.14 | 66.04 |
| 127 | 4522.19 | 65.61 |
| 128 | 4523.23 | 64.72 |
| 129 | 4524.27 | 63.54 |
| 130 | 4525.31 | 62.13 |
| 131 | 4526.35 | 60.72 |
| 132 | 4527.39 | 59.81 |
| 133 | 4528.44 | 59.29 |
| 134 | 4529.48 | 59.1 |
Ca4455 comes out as 0.65 Ang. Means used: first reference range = 61.1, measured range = 60.4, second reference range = 63.8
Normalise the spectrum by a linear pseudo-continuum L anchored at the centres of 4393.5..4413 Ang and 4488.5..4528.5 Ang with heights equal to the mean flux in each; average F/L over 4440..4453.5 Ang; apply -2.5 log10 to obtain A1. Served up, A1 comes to -0.03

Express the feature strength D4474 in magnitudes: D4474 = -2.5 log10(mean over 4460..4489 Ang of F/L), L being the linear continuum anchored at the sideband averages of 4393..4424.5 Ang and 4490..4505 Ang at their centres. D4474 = 0.008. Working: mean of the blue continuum 58.4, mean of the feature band 62.8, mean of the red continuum 65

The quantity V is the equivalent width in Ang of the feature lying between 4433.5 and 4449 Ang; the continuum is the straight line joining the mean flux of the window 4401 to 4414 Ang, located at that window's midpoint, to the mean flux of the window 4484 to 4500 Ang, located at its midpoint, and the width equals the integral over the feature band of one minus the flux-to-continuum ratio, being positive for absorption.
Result -0.6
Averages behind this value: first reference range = 56.7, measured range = 62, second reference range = 64.3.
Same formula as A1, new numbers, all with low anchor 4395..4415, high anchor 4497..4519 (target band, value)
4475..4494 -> 0.01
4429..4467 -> 0.00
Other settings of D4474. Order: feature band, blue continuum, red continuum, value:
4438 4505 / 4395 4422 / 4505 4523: 0.01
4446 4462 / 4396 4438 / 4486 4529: 0.04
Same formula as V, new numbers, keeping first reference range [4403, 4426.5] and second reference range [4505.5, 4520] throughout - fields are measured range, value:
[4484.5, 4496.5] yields 0.2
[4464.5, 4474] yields 0.2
